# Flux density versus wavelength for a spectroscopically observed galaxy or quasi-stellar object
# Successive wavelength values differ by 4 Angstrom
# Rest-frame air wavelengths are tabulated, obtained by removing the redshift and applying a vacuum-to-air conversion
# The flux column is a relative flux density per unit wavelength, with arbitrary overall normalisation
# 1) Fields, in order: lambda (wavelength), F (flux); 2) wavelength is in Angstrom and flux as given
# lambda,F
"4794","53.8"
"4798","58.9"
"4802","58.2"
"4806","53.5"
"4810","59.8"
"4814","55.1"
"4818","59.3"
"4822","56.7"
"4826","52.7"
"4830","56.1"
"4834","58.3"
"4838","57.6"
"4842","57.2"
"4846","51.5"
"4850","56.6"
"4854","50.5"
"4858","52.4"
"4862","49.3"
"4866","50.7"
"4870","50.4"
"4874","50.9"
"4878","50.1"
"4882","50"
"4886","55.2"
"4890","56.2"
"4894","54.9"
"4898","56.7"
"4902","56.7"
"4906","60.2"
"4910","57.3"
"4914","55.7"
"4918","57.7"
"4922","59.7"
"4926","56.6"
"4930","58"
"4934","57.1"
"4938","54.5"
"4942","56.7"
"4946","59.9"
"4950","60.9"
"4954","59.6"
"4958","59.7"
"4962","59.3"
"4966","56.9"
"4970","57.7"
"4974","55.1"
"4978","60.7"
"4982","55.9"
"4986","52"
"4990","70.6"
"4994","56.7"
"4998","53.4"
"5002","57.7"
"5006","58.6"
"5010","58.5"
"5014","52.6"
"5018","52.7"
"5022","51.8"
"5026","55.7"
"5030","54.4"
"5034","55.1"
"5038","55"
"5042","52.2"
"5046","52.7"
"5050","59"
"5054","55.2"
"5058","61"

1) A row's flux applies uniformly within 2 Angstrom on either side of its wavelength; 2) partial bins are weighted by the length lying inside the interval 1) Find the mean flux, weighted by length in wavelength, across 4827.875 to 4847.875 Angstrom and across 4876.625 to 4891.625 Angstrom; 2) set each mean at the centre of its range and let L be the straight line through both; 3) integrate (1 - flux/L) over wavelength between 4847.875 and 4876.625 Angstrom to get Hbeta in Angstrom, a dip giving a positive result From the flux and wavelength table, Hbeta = 1.5 Angstrom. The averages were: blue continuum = 56.1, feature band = 51.5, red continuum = 52.9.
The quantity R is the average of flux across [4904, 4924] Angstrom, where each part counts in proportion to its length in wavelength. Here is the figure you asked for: 58.1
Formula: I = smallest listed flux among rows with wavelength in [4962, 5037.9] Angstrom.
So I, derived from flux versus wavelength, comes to 51.8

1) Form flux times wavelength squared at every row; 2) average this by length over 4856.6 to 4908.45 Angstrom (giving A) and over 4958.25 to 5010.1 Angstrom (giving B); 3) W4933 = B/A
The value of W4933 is 1.1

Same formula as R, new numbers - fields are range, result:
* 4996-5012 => 57.1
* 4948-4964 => 59.9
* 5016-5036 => 53.9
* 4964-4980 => 57.6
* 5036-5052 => 54.7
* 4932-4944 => 56.1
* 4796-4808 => 56.9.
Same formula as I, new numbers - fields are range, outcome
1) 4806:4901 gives 49.3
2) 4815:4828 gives 52.7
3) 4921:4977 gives 54.5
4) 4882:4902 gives 50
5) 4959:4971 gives 56.9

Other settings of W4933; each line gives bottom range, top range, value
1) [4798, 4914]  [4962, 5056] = 1.09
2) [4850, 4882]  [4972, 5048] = 1.16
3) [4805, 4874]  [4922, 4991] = 1.12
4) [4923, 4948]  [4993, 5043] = 0.99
